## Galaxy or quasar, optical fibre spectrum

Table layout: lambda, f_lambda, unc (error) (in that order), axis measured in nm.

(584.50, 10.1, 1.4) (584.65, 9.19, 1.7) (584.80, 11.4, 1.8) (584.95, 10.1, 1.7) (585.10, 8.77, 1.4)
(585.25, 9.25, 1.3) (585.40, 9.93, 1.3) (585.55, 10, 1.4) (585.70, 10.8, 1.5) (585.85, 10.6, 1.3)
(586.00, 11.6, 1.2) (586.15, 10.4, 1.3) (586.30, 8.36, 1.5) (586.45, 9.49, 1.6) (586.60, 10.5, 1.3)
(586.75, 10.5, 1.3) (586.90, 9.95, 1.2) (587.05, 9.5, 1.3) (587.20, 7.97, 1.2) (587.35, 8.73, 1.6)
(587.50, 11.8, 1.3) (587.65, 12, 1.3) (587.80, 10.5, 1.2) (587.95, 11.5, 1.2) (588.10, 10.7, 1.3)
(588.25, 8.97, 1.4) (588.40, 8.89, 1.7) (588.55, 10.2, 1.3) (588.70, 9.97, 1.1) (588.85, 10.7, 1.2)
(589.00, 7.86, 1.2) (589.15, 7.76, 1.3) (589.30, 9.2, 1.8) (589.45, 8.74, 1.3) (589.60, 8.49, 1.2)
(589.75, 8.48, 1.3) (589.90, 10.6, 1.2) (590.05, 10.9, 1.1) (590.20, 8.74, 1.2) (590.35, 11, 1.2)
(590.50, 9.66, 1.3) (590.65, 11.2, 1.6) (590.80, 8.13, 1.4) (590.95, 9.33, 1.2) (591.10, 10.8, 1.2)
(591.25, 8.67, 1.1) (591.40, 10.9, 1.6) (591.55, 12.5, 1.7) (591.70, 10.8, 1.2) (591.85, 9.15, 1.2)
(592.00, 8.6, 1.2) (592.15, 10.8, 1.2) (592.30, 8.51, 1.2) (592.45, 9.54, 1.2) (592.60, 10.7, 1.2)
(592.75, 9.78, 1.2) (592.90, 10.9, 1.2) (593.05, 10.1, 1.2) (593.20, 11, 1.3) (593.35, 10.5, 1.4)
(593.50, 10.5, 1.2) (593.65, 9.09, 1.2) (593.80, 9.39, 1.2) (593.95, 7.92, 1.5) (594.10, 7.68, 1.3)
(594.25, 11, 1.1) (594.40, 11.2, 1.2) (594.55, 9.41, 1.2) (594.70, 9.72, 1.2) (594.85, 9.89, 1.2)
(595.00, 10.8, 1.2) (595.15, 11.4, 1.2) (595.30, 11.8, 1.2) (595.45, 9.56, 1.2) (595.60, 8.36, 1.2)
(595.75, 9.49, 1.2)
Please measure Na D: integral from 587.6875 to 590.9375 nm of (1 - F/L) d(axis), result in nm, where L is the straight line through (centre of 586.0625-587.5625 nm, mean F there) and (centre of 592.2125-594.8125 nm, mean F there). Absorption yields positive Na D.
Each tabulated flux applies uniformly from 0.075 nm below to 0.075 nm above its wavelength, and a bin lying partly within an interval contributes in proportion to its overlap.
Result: 0.04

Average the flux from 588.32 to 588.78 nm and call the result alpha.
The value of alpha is 9.69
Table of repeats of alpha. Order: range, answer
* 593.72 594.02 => 8.67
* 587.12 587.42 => 8.36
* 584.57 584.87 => 10.3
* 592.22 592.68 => 9.6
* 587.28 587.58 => 10.3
